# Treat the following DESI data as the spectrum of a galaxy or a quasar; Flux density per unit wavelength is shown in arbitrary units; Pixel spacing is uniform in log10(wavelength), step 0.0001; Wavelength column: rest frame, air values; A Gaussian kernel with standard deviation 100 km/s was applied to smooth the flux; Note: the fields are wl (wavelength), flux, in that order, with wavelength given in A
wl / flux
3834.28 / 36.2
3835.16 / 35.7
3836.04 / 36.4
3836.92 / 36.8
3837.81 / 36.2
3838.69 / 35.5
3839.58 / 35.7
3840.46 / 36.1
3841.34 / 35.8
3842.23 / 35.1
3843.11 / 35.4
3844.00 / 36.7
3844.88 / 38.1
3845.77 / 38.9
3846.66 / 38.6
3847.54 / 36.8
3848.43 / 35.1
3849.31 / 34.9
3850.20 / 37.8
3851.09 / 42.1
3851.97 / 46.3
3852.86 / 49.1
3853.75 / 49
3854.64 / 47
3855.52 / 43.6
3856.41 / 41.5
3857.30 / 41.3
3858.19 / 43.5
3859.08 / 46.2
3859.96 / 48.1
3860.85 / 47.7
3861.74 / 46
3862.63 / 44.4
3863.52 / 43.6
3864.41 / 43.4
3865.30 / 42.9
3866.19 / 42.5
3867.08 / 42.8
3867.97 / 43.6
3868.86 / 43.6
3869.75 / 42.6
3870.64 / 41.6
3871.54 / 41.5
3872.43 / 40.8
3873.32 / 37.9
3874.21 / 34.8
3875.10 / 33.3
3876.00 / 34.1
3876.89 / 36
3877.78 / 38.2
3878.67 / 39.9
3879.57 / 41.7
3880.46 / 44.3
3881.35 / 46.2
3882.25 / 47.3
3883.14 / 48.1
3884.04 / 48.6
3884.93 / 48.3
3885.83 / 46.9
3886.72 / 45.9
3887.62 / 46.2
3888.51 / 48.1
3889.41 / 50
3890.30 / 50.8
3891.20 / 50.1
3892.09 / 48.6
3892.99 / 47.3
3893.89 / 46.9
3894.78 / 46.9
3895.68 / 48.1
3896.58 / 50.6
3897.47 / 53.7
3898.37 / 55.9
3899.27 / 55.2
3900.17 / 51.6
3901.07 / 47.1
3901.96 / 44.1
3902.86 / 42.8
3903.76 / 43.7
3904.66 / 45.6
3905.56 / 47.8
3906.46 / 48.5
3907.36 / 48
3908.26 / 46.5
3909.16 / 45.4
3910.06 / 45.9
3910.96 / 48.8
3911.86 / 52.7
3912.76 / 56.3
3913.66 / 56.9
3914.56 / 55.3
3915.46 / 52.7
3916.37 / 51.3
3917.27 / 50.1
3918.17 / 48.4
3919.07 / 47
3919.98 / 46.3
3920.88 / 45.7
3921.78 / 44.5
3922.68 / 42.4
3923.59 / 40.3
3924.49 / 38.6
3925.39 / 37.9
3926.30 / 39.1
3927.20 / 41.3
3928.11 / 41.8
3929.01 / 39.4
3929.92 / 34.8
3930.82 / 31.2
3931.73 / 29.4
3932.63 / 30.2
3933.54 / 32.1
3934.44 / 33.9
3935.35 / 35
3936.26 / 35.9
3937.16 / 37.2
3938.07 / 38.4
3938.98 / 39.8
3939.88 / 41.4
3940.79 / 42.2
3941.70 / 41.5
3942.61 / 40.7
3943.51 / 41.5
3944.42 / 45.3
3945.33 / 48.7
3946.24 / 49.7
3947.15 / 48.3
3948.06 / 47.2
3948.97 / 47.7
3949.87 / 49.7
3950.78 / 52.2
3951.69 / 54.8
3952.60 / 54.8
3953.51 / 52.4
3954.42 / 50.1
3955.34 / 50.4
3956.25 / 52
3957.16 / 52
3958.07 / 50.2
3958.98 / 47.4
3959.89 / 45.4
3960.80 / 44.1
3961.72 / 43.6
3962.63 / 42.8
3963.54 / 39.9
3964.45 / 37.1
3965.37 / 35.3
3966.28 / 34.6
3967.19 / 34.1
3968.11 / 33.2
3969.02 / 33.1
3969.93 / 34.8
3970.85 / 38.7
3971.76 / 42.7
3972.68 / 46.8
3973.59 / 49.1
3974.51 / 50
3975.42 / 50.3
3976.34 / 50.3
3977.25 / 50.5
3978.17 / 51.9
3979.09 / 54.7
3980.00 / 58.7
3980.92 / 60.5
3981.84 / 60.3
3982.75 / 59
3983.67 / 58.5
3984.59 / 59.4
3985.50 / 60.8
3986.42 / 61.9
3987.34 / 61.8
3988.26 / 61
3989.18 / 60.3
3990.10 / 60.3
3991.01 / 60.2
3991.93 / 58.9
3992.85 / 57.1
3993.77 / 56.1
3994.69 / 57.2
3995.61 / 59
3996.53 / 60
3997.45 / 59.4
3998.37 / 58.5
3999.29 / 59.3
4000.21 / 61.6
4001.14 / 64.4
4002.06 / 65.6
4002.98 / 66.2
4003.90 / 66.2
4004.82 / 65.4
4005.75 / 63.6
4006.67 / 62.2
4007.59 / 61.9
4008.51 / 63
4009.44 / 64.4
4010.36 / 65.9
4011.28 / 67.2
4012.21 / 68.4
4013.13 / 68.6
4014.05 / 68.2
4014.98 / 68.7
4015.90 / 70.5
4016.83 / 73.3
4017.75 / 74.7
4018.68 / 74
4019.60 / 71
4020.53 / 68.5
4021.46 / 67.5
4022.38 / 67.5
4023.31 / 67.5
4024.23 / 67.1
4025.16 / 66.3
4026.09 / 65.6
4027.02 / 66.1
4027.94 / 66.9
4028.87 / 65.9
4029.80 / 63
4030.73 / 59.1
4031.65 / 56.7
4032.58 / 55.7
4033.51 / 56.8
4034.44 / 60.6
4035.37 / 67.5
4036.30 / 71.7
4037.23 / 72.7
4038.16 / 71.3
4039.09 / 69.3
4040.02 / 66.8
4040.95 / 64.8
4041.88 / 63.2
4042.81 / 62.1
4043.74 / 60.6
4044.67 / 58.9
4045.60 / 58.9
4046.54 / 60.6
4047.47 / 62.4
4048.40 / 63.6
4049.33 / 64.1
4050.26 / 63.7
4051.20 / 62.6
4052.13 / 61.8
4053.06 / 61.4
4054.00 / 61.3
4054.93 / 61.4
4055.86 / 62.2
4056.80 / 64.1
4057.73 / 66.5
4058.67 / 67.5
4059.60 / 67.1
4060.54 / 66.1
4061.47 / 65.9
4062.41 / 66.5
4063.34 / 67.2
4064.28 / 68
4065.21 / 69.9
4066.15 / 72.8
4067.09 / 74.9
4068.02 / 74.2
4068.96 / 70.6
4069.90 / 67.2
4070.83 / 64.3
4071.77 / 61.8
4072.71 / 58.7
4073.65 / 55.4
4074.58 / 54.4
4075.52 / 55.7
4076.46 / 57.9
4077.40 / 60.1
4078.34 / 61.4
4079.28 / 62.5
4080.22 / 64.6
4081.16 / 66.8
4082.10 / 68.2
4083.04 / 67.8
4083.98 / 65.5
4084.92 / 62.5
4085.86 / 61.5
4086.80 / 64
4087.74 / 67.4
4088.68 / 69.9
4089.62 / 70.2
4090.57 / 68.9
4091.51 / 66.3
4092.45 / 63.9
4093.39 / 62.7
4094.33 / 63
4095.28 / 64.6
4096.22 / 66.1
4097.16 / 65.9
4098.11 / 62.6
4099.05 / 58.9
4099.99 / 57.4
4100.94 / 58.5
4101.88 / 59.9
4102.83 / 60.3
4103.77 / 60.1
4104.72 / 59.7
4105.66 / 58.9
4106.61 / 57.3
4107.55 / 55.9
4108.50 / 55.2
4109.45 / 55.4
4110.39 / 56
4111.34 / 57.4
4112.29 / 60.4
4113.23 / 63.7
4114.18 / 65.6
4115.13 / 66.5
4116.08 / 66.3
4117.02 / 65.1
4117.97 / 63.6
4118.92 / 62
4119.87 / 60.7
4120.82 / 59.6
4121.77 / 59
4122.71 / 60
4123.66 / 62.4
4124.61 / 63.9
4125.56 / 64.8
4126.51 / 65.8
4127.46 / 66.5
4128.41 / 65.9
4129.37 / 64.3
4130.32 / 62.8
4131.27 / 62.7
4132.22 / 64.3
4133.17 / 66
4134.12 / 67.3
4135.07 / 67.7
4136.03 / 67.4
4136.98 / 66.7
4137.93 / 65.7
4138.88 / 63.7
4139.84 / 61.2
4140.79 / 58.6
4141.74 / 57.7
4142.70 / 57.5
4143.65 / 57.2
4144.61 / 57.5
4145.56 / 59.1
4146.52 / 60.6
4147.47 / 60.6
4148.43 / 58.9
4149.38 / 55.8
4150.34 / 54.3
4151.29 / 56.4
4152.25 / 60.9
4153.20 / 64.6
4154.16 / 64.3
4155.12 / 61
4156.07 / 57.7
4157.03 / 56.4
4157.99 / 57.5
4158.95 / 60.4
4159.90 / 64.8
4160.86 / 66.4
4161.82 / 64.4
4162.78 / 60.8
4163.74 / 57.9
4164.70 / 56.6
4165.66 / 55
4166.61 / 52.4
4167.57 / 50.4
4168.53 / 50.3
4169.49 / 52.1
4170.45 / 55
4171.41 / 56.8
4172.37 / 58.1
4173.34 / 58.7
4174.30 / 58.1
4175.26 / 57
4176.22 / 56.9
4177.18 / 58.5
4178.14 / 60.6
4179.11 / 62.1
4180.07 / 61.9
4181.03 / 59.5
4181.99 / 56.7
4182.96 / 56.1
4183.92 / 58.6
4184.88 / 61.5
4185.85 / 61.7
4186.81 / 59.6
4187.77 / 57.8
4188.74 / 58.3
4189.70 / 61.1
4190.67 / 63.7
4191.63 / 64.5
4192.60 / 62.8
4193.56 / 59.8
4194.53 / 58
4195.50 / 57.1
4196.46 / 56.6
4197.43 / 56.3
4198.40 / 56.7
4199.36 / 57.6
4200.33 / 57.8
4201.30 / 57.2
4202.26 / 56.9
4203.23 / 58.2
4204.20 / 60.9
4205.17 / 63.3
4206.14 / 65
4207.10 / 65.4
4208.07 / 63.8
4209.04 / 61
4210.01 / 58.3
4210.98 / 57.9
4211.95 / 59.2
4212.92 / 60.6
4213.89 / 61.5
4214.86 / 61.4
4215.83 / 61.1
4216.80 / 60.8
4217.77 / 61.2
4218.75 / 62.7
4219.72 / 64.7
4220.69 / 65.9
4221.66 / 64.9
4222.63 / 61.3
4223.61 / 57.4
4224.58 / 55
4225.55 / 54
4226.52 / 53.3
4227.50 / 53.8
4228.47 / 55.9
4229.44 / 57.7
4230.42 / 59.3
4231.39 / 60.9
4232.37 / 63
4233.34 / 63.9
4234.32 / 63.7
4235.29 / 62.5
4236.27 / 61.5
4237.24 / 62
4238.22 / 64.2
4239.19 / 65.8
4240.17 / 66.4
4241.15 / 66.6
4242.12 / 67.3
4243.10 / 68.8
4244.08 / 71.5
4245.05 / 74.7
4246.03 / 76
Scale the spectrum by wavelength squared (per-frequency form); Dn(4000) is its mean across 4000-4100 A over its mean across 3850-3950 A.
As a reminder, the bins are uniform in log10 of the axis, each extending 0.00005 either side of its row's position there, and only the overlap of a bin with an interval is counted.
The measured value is 1.58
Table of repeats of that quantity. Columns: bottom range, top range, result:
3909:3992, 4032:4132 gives 1.45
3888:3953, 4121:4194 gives 1.49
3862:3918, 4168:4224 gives 1.50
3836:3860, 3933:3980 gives 1.18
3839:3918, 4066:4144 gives 1.58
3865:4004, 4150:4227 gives 1.42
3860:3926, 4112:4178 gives 1.50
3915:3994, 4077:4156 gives 1.45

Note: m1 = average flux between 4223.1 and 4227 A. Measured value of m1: 55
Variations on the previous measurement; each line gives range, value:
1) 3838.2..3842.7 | 35.7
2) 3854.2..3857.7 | 43.4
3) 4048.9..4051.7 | 63.4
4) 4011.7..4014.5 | 68.4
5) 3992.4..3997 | 57.9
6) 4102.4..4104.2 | 60.4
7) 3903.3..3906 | 45.6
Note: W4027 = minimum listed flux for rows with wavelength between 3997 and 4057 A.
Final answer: 55.7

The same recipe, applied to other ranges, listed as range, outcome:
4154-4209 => 50.3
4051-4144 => 54.4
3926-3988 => 29.4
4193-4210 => 56.3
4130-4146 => 57.2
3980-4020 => 56.1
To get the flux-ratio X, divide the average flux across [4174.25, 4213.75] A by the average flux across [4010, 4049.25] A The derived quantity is 0.9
